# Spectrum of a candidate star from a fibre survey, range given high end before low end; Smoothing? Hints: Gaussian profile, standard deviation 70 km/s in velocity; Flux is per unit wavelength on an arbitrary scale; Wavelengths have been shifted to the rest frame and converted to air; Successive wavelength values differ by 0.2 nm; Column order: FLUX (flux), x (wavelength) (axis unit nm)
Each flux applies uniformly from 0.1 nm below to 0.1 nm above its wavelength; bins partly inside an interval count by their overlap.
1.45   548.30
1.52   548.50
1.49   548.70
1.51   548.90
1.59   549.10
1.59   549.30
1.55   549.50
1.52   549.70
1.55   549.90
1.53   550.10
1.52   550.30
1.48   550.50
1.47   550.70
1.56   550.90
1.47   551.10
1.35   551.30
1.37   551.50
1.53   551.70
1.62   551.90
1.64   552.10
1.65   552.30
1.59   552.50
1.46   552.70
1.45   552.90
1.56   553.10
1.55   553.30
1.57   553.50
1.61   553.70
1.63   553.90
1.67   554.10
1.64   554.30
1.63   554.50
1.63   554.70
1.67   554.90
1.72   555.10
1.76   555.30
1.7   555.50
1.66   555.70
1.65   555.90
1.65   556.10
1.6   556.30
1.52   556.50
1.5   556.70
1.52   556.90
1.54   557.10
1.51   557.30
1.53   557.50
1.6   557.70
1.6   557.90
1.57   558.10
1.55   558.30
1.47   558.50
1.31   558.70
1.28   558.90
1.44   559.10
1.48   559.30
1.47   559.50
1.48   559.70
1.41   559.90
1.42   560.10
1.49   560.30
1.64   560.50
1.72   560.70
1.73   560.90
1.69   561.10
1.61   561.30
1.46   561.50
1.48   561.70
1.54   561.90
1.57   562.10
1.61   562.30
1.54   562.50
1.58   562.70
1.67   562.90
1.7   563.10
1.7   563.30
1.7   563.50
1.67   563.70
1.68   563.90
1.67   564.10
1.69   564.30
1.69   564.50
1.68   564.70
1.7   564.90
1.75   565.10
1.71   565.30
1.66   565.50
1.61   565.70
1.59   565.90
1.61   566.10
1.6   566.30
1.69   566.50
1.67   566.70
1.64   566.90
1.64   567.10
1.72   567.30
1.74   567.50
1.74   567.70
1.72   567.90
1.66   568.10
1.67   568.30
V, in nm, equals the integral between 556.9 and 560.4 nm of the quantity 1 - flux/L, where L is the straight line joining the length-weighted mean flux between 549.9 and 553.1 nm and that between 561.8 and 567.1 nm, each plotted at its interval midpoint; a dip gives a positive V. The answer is 0.24 nm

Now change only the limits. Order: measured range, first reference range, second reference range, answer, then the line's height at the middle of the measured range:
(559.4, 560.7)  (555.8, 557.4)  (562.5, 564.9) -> 0.09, 1.61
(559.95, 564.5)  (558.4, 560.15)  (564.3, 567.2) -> -0.26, 1.53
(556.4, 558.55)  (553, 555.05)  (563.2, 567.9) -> 0.13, 1.64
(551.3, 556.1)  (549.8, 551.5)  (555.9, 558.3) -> -0.26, 1.52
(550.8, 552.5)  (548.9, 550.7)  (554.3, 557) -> 0.04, 1.57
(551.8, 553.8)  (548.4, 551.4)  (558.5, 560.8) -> -0.09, 1.5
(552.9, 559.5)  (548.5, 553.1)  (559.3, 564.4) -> -0.05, 1.56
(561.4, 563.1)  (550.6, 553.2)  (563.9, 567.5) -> 0.07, 1.63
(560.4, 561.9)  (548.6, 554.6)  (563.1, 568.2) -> 0.02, 1.64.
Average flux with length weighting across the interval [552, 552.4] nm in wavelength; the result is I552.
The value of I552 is 1.65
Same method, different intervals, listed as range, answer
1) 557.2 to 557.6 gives 1.52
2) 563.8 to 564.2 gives 1.68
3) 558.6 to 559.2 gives 1.34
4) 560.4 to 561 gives 1.7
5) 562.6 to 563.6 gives 1.67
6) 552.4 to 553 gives 1.5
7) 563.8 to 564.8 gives 1.68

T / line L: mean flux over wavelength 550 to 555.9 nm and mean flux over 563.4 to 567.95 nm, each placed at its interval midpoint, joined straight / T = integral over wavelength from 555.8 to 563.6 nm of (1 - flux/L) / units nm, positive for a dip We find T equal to 0.37 nm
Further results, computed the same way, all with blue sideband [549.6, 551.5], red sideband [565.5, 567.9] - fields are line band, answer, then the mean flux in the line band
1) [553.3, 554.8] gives -0.09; 1.62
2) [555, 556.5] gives -0.12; 1.67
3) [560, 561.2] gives -0.01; 1.62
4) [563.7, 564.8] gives -0.03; 1.68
